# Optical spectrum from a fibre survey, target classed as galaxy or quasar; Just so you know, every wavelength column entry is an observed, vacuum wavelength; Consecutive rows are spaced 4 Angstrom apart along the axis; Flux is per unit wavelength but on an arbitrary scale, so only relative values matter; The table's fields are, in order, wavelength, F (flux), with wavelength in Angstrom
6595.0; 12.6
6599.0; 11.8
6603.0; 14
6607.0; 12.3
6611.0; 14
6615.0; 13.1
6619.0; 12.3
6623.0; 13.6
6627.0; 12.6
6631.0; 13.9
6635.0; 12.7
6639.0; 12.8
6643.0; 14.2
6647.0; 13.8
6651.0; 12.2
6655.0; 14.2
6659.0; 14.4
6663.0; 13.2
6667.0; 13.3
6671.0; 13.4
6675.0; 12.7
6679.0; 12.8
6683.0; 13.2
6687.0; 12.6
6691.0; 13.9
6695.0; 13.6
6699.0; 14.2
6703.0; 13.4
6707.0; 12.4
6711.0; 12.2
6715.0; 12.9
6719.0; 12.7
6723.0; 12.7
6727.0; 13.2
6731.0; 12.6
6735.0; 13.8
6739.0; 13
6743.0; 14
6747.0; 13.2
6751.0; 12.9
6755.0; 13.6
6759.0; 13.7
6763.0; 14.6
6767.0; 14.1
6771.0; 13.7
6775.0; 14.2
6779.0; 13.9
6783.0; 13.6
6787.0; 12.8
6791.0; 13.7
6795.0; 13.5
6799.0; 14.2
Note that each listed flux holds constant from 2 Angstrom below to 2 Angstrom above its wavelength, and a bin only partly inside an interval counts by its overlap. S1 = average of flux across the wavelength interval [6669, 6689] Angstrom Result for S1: 12.9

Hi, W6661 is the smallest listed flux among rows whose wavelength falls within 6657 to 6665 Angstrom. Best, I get 13.2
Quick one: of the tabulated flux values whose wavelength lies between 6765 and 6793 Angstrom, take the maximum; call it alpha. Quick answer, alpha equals 14.2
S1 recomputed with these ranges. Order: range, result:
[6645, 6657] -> 13.4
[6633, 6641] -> 12.8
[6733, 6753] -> 13.4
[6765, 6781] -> 14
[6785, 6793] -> 13.2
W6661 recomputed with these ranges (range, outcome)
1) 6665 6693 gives 12.6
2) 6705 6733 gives 12.2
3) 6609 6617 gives 13.1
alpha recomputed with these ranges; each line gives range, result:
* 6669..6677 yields 13.4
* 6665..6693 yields 13.9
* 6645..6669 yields 14.4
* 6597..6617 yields 14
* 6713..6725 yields 12.9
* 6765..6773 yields 14.1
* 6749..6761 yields 13.7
